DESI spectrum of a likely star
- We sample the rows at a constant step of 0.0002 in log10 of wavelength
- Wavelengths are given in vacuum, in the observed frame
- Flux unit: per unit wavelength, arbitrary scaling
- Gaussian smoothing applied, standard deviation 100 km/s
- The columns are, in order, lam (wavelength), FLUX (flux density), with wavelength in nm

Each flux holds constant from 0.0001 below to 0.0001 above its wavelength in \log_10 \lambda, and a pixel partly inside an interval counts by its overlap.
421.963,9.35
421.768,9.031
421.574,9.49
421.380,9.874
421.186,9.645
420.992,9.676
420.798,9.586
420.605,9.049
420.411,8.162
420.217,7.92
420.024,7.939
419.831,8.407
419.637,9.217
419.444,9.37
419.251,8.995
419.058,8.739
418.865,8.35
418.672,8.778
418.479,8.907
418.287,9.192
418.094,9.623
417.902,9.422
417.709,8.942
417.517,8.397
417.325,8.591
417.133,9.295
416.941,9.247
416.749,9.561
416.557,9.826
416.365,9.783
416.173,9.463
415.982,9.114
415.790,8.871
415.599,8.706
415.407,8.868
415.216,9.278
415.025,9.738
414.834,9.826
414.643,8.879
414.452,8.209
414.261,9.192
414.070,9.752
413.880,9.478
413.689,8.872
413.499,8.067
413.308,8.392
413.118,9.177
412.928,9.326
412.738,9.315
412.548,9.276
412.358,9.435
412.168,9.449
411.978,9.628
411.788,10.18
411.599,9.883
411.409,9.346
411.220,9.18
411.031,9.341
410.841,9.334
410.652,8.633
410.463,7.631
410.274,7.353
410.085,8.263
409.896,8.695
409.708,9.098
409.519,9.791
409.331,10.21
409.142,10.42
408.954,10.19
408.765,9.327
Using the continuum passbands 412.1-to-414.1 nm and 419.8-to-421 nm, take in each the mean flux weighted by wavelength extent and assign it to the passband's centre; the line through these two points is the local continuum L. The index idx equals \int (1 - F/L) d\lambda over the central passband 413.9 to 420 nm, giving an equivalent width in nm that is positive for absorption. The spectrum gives -0.17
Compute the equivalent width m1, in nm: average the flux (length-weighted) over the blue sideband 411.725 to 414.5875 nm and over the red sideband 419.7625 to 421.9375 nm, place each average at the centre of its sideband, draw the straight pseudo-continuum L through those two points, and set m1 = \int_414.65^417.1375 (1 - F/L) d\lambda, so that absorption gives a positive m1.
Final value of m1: -0.063 nm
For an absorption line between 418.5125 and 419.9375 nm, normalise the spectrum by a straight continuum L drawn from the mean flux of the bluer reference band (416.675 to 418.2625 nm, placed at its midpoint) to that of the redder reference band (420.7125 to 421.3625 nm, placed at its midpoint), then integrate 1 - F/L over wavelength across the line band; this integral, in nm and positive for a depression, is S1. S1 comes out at 0.08 nm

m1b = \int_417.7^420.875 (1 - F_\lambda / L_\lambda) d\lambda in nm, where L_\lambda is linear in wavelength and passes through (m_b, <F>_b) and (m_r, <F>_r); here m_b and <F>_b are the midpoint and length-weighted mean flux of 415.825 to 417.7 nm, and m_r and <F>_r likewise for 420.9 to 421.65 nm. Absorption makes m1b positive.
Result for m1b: 0.209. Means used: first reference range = 9.23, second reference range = 9.68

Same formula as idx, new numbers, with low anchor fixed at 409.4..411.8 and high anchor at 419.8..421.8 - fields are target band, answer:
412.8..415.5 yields -0.03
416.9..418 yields 0.00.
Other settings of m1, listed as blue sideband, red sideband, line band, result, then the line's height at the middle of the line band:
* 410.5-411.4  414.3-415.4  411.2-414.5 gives -0.051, 9.11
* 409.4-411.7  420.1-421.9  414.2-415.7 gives -0.013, 9.01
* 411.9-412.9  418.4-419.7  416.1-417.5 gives -0.041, 9.07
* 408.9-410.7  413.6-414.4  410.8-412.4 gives -0.074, 9.12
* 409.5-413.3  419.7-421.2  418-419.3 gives -0.016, 8.83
